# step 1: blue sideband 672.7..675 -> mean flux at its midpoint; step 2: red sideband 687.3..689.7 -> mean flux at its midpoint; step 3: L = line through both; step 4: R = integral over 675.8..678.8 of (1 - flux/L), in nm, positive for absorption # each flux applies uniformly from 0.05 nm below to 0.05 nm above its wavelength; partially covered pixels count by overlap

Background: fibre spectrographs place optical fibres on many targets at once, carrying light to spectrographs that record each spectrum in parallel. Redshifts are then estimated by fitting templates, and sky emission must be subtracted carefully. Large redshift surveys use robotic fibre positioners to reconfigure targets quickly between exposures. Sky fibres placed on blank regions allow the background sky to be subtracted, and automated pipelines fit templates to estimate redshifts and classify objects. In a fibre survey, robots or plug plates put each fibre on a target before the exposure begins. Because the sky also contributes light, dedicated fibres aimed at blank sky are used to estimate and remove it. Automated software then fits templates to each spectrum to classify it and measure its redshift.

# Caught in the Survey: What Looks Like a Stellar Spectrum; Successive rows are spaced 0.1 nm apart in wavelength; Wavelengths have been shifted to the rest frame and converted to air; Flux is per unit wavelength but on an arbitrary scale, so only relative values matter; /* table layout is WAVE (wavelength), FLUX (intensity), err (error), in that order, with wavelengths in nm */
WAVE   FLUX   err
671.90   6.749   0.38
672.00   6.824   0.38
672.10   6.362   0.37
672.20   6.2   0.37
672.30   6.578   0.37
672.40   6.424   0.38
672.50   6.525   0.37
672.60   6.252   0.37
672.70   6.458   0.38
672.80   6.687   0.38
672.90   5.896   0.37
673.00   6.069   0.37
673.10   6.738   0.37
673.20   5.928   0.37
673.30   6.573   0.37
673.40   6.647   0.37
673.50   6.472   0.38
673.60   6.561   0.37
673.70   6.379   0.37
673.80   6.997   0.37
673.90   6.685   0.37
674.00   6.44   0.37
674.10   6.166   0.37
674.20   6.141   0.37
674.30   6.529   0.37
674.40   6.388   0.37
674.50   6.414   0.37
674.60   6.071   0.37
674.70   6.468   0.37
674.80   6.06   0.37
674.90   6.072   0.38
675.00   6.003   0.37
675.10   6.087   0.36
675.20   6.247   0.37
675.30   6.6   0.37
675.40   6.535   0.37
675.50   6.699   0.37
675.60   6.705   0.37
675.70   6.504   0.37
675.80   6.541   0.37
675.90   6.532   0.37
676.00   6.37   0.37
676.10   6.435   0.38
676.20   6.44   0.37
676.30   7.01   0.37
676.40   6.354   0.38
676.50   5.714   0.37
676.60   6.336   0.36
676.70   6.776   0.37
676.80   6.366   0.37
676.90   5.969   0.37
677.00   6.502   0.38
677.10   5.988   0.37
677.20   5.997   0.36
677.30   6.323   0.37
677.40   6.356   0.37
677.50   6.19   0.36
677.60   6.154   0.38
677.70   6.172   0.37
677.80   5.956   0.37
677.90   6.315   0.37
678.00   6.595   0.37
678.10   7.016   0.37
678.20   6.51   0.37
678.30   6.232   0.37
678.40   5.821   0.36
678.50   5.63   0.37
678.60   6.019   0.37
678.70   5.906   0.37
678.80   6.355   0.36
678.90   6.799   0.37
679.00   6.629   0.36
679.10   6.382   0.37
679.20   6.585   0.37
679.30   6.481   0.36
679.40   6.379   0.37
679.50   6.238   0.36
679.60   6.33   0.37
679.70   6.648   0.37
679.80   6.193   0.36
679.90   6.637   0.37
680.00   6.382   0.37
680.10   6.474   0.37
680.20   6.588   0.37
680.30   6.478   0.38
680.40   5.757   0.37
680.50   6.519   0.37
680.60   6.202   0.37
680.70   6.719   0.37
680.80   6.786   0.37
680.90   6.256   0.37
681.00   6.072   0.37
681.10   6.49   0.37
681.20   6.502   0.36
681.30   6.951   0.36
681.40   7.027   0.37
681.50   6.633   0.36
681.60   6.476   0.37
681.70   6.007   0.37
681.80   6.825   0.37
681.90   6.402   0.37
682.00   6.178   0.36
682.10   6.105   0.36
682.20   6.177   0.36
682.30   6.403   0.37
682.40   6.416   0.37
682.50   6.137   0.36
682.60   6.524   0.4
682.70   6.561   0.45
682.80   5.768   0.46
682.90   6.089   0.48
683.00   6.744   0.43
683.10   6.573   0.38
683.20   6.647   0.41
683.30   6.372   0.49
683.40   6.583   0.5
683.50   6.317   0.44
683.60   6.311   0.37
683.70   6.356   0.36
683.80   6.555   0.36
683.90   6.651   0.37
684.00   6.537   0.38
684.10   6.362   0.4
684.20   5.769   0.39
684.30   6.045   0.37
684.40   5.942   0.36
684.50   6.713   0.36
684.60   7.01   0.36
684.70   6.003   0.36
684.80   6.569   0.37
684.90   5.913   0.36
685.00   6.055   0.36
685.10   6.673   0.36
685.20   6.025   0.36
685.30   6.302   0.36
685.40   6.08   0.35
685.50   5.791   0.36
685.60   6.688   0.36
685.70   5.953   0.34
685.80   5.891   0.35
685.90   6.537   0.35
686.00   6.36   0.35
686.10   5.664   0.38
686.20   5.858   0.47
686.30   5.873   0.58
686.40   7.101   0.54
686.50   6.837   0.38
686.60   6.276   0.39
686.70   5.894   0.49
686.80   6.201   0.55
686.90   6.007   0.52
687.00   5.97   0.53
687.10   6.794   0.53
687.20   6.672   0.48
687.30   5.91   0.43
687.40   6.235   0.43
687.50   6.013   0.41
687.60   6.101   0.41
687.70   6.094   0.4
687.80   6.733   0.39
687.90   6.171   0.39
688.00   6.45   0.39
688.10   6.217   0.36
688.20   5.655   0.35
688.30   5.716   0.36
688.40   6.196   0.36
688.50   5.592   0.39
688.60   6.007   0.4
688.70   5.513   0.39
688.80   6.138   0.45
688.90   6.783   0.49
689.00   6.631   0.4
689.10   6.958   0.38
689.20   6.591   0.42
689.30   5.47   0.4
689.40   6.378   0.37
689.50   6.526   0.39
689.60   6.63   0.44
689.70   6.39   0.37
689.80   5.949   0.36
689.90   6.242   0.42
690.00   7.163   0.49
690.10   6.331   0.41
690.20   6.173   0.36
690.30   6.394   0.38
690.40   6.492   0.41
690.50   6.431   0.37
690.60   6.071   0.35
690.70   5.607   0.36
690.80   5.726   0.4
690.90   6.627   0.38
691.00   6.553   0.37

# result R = 0.03 nm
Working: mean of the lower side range 6.37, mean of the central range 6.28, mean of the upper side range 6.21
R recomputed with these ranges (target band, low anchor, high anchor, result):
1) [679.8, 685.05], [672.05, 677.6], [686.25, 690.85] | -0.07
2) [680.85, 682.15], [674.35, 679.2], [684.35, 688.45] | -0.04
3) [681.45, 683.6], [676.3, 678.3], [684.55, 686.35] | -0.05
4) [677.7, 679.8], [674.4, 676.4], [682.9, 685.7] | 0.02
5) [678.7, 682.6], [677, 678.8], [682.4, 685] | -0.10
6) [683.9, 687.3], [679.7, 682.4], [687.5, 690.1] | 0.04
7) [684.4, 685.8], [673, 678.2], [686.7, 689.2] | 0.00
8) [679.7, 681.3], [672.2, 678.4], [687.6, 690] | -0.03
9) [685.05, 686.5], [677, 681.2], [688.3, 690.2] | 0.02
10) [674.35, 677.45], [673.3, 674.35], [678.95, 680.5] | 0.06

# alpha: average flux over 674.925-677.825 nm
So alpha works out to 6.34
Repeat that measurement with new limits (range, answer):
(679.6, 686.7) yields 6.36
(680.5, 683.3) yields 6.43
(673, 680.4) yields 6.37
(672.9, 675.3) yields 6.35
